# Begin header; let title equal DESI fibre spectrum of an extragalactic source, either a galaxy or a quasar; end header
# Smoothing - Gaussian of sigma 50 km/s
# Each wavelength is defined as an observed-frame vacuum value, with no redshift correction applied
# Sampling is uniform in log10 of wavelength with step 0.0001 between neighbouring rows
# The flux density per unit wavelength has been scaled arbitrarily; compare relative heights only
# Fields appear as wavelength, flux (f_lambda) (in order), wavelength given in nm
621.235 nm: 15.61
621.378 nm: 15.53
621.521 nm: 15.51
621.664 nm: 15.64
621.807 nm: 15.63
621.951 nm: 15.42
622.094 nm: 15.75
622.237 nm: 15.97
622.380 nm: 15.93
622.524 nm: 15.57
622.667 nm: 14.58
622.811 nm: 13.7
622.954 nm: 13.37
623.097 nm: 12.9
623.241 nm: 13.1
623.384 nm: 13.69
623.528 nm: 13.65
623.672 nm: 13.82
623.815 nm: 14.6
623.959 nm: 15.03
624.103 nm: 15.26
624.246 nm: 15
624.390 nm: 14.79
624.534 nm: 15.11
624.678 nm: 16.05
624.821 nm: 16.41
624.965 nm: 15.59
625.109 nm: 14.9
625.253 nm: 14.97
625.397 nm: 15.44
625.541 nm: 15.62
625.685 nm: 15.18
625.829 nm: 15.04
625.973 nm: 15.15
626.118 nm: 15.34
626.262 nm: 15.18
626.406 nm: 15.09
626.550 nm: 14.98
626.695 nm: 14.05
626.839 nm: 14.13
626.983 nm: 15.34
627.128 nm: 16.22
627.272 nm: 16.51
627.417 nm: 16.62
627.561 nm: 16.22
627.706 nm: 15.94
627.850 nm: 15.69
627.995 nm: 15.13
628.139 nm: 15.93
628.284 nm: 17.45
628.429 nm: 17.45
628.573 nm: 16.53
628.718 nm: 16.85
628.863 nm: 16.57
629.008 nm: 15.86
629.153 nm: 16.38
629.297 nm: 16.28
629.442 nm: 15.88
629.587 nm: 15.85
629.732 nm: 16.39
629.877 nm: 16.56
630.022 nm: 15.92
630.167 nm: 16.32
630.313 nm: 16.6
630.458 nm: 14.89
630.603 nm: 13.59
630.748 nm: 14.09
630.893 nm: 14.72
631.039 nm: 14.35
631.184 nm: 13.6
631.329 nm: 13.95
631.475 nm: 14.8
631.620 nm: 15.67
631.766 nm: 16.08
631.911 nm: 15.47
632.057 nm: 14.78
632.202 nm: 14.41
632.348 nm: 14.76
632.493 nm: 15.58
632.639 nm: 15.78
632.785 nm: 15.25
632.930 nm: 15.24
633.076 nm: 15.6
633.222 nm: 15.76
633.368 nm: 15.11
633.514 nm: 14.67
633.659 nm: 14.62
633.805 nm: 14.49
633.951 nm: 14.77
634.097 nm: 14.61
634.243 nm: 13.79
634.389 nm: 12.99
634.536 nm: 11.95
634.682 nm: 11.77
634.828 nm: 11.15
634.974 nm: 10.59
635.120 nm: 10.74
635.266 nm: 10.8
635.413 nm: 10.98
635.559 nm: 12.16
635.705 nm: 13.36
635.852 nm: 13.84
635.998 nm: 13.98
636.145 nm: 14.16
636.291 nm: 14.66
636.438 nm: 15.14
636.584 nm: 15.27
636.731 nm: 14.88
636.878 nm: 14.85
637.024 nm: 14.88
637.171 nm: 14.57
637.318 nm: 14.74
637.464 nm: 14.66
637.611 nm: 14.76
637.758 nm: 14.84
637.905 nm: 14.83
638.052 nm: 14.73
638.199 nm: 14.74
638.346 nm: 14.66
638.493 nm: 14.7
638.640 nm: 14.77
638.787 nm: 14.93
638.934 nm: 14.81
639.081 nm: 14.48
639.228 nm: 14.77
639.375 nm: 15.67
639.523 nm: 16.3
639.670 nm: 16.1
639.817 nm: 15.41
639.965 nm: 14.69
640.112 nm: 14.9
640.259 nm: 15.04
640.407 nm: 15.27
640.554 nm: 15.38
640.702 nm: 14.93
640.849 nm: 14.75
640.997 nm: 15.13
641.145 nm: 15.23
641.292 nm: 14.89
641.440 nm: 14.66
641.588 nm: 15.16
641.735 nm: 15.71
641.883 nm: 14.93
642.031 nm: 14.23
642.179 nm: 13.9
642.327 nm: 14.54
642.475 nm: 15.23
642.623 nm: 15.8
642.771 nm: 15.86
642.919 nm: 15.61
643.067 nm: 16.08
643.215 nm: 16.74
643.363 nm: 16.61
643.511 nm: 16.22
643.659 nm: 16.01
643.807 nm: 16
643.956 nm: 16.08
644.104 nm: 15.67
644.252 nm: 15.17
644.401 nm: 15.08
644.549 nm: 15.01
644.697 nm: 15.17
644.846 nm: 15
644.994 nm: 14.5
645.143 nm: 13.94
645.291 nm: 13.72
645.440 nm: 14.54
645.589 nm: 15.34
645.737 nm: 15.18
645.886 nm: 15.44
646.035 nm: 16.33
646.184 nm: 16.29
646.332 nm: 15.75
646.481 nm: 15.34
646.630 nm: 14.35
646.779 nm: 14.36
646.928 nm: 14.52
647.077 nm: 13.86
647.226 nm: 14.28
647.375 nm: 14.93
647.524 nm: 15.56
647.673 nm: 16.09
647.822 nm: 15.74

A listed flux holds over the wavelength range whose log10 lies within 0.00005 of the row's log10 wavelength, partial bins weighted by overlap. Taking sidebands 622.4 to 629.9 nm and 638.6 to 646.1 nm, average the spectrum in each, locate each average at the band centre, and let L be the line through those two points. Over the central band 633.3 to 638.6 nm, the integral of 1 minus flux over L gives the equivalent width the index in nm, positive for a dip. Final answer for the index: 0.51 nm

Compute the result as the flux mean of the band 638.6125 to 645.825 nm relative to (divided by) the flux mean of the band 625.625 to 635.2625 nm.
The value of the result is 1.0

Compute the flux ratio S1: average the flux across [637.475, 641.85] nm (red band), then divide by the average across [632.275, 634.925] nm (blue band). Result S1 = 1.1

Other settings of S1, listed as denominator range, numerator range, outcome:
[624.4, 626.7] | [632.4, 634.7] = 0.95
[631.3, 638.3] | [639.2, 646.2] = 1.08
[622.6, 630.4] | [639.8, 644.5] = 1.00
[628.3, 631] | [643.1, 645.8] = 0.96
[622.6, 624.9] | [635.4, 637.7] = 0.99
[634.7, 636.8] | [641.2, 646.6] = 1.18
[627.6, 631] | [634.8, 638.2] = 0.86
